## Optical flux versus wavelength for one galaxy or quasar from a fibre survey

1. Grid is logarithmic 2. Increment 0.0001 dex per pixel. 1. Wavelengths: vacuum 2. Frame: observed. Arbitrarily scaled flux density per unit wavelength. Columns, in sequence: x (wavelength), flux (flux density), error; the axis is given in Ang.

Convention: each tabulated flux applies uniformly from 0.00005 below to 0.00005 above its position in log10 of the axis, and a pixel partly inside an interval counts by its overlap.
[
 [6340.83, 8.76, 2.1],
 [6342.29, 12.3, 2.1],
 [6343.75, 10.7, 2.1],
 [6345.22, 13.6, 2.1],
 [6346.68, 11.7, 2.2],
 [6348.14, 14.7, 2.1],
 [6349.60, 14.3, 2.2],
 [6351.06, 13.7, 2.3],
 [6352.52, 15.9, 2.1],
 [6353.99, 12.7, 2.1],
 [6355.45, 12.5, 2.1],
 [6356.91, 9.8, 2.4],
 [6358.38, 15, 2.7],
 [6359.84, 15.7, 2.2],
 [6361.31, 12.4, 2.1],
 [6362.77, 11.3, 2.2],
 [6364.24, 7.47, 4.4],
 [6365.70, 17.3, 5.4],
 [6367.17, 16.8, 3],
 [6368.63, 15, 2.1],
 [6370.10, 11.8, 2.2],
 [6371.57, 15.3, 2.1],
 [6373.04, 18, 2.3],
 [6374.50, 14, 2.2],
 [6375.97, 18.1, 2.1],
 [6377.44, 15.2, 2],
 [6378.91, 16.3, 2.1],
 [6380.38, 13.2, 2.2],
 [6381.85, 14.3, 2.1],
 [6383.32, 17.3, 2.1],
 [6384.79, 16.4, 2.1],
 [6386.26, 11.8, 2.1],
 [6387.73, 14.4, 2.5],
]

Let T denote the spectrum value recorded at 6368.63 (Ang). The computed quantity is 15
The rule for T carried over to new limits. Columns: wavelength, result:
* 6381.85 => 14.3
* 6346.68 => 11.7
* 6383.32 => 17.3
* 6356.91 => 9.8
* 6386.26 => 11.8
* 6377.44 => 15.2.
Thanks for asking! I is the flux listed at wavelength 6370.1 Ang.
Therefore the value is 11.8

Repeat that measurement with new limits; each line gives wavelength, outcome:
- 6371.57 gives 15.3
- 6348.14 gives 14.7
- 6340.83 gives 8.76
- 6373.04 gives 18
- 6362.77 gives 11.3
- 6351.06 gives 13.7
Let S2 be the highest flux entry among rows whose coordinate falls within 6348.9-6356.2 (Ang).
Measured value 15.9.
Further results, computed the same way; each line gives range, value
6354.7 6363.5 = 15.7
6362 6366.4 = 17.3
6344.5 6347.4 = 13.6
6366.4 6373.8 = 18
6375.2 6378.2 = 18.1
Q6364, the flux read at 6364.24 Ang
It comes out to 7.47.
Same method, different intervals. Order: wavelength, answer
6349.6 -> 14.3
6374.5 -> 14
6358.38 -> 15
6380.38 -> 13.2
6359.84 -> 15.7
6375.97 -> 18.1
